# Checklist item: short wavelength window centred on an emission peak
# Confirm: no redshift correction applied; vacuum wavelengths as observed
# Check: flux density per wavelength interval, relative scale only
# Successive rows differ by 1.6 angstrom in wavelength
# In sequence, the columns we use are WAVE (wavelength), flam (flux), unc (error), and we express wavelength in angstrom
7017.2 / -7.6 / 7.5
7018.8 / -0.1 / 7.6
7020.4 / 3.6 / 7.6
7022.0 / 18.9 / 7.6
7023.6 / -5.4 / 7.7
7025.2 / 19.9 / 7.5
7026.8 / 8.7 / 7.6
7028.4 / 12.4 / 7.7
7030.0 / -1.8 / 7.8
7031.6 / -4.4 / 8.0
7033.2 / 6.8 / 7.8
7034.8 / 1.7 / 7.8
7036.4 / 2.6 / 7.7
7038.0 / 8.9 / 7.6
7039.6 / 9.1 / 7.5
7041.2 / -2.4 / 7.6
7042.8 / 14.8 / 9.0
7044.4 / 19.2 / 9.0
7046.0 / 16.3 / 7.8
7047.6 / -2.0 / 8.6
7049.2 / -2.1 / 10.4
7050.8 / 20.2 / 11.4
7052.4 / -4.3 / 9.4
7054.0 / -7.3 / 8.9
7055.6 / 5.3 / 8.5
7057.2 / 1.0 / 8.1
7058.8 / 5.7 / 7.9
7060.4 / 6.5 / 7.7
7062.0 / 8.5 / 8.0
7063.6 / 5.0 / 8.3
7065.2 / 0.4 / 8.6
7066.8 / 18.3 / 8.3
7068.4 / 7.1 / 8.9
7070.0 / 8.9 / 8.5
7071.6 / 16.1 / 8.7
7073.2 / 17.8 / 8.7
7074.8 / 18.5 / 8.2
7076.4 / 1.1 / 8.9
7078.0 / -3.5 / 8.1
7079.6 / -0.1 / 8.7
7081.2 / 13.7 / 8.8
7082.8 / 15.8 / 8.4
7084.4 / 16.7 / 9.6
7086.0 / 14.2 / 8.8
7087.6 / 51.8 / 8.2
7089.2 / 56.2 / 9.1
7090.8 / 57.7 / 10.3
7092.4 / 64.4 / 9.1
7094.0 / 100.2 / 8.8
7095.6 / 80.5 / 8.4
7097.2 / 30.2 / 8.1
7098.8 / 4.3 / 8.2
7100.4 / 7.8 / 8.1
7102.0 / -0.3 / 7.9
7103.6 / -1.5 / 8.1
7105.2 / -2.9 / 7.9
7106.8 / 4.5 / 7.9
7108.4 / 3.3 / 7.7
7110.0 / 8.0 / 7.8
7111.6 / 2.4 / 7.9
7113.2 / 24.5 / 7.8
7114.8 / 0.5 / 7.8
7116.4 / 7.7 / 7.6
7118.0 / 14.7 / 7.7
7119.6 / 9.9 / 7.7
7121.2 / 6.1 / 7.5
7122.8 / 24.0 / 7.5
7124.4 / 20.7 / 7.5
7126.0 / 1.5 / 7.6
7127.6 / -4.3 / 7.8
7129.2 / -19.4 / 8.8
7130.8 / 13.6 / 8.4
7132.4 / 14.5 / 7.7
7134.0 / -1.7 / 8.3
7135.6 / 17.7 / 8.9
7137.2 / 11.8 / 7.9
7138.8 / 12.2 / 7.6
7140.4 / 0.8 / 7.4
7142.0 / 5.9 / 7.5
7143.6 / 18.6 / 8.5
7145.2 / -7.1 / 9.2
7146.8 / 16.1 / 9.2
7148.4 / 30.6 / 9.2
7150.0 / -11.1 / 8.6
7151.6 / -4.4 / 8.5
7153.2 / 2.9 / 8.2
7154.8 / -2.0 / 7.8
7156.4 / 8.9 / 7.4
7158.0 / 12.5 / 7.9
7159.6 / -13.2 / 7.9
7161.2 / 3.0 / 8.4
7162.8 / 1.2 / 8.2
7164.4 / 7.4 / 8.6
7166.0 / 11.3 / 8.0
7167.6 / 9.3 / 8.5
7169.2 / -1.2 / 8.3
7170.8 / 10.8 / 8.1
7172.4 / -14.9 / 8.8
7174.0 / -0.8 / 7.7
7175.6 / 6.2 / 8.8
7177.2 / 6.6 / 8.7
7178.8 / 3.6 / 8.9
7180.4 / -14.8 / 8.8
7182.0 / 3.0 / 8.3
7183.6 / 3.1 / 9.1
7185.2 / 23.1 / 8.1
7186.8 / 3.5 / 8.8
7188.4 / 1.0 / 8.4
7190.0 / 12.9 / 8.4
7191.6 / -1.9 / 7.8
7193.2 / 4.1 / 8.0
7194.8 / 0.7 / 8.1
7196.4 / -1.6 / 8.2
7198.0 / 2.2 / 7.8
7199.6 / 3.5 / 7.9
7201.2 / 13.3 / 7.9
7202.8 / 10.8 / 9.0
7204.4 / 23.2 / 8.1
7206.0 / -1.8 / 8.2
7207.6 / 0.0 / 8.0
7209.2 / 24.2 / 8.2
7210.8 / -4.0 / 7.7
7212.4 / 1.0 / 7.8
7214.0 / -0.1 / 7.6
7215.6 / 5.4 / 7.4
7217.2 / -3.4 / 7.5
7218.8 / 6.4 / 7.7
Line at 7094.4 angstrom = [O II] 3727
